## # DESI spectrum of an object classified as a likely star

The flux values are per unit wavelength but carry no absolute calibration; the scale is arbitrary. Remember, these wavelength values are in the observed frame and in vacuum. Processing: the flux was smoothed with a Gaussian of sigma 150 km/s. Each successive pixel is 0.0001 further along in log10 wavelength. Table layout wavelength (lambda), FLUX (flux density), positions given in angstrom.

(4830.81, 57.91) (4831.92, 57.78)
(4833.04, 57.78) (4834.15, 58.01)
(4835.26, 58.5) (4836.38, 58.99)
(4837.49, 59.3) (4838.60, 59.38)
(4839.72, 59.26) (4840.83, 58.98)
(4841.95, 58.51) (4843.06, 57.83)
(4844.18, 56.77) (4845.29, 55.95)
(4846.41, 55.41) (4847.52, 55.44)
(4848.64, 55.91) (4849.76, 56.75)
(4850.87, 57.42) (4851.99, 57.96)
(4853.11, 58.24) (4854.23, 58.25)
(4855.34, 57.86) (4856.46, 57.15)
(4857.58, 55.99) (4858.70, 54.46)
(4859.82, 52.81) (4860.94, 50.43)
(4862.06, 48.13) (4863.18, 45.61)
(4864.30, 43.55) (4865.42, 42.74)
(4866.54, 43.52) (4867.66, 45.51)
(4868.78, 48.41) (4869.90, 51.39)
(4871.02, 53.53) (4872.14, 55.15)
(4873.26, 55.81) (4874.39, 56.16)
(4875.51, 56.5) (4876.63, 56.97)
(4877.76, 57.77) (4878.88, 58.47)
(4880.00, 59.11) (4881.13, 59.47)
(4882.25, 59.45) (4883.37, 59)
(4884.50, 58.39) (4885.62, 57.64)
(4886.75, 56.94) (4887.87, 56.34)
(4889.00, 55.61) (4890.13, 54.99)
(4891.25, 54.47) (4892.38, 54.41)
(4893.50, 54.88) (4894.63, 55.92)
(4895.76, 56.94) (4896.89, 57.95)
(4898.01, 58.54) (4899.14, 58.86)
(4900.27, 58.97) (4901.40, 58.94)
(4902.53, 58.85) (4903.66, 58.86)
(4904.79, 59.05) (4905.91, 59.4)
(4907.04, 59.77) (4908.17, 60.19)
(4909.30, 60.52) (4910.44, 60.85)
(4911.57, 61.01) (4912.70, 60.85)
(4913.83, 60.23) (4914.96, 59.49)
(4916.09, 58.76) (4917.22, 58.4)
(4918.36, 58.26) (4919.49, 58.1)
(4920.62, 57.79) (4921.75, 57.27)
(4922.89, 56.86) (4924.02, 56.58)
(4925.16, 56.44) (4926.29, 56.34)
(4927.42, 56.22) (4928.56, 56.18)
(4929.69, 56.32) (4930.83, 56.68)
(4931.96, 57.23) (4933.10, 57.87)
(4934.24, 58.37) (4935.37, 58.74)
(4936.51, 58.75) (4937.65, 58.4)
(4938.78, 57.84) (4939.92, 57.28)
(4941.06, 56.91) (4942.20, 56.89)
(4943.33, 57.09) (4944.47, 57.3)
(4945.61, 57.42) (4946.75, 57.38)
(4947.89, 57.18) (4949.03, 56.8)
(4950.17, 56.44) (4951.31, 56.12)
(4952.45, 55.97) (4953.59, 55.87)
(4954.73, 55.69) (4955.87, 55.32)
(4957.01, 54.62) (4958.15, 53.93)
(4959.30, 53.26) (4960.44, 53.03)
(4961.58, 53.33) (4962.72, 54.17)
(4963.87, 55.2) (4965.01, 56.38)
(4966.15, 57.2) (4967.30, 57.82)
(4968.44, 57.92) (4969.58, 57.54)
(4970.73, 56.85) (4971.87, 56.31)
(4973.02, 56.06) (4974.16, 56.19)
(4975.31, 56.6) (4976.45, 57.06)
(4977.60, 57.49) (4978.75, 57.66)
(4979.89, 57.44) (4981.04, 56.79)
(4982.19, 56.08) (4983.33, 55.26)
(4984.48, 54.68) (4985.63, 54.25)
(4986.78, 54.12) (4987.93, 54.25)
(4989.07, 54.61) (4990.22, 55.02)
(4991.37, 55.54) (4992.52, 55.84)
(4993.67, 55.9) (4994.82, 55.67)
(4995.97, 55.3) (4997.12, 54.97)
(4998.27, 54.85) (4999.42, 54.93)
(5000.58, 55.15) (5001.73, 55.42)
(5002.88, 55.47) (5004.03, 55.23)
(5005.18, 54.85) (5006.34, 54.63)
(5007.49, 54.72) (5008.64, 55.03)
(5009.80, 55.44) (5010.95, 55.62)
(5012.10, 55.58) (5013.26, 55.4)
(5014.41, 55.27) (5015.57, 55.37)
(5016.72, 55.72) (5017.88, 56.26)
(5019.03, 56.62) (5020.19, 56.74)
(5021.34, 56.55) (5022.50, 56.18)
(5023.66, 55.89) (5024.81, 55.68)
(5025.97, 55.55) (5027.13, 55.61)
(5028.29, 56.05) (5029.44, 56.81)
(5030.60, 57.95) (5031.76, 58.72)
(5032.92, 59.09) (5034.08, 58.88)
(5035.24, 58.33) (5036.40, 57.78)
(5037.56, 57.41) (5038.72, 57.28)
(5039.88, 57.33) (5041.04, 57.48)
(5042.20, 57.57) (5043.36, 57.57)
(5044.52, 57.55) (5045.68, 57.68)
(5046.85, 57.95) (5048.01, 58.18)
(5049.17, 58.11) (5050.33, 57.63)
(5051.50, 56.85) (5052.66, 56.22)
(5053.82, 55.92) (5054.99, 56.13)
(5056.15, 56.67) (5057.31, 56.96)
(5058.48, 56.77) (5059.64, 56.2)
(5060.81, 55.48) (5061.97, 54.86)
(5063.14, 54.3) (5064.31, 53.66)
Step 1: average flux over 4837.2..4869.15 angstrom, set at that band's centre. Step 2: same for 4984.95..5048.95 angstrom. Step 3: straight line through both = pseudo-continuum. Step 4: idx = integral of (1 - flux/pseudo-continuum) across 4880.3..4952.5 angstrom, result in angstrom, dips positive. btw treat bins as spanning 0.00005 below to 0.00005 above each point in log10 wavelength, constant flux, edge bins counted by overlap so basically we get -3.9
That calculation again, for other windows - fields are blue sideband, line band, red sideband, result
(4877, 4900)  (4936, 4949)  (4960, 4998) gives -0.2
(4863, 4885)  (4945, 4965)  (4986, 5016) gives -0.3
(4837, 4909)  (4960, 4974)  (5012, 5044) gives 0.1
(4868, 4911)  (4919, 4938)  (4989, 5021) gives -0.2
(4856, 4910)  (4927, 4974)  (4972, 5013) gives -0.9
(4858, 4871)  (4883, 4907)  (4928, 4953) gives -2.6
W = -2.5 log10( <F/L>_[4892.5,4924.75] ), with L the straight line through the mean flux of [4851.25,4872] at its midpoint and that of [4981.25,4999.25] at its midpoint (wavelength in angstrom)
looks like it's -0.11 mag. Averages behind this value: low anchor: 51.5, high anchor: 55.1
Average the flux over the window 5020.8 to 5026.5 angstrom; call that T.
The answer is 55.9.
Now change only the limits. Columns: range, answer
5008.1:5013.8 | 55.4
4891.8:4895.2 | 55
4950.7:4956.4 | 55.8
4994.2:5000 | 55.1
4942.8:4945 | 57.2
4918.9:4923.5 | 57.6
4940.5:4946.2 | 57.1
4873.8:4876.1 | 56.3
